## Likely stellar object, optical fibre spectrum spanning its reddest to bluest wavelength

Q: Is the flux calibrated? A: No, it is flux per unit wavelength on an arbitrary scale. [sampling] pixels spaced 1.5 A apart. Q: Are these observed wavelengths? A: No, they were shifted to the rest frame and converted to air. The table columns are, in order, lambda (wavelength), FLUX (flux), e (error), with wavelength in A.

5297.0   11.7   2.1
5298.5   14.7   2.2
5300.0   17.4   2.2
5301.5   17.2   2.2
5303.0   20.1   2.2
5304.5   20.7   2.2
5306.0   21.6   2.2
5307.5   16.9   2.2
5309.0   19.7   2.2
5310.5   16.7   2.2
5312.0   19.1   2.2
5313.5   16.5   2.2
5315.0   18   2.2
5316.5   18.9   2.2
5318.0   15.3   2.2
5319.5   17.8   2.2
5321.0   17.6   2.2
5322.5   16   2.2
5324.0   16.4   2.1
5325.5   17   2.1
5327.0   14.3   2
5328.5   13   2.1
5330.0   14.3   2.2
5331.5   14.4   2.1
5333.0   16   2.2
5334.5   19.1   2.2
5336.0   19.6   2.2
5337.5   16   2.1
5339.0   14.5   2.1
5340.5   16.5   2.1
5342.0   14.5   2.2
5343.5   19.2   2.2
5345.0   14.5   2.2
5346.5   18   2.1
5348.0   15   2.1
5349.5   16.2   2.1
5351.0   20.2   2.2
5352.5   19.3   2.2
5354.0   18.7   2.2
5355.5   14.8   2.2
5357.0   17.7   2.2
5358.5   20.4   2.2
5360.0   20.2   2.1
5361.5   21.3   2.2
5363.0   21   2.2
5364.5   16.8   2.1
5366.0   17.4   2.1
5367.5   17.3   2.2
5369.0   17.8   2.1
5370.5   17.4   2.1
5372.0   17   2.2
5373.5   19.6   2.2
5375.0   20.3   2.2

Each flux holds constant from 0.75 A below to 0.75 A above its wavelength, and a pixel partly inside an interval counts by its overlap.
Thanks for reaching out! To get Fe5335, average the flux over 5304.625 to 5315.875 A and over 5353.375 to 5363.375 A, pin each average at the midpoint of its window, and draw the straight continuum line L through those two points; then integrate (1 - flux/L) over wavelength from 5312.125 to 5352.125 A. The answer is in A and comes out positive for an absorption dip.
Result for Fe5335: 4.7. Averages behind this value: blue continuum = 18.5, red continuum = 19.1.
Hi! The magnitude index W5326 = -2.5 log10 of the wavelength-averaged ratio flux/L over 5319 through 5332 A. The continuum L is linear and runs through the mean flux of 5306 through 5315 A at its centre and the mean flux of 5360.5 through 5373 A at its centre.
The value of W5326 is 0.16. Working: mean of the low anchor 18.1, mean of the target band 15.6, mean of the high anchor 18.3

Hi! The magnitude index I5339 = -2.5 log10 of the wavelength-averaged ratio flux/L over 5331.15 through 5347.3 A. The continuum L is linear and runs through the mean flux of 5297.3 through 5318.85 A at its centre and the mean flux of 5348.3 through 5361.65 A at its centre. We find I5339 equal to 0.11 mag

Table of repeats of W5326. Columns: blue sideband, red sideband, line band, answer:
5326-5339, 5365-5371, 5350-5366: -0.12 mag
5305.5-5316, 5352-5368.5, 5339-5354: 0.09 mag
